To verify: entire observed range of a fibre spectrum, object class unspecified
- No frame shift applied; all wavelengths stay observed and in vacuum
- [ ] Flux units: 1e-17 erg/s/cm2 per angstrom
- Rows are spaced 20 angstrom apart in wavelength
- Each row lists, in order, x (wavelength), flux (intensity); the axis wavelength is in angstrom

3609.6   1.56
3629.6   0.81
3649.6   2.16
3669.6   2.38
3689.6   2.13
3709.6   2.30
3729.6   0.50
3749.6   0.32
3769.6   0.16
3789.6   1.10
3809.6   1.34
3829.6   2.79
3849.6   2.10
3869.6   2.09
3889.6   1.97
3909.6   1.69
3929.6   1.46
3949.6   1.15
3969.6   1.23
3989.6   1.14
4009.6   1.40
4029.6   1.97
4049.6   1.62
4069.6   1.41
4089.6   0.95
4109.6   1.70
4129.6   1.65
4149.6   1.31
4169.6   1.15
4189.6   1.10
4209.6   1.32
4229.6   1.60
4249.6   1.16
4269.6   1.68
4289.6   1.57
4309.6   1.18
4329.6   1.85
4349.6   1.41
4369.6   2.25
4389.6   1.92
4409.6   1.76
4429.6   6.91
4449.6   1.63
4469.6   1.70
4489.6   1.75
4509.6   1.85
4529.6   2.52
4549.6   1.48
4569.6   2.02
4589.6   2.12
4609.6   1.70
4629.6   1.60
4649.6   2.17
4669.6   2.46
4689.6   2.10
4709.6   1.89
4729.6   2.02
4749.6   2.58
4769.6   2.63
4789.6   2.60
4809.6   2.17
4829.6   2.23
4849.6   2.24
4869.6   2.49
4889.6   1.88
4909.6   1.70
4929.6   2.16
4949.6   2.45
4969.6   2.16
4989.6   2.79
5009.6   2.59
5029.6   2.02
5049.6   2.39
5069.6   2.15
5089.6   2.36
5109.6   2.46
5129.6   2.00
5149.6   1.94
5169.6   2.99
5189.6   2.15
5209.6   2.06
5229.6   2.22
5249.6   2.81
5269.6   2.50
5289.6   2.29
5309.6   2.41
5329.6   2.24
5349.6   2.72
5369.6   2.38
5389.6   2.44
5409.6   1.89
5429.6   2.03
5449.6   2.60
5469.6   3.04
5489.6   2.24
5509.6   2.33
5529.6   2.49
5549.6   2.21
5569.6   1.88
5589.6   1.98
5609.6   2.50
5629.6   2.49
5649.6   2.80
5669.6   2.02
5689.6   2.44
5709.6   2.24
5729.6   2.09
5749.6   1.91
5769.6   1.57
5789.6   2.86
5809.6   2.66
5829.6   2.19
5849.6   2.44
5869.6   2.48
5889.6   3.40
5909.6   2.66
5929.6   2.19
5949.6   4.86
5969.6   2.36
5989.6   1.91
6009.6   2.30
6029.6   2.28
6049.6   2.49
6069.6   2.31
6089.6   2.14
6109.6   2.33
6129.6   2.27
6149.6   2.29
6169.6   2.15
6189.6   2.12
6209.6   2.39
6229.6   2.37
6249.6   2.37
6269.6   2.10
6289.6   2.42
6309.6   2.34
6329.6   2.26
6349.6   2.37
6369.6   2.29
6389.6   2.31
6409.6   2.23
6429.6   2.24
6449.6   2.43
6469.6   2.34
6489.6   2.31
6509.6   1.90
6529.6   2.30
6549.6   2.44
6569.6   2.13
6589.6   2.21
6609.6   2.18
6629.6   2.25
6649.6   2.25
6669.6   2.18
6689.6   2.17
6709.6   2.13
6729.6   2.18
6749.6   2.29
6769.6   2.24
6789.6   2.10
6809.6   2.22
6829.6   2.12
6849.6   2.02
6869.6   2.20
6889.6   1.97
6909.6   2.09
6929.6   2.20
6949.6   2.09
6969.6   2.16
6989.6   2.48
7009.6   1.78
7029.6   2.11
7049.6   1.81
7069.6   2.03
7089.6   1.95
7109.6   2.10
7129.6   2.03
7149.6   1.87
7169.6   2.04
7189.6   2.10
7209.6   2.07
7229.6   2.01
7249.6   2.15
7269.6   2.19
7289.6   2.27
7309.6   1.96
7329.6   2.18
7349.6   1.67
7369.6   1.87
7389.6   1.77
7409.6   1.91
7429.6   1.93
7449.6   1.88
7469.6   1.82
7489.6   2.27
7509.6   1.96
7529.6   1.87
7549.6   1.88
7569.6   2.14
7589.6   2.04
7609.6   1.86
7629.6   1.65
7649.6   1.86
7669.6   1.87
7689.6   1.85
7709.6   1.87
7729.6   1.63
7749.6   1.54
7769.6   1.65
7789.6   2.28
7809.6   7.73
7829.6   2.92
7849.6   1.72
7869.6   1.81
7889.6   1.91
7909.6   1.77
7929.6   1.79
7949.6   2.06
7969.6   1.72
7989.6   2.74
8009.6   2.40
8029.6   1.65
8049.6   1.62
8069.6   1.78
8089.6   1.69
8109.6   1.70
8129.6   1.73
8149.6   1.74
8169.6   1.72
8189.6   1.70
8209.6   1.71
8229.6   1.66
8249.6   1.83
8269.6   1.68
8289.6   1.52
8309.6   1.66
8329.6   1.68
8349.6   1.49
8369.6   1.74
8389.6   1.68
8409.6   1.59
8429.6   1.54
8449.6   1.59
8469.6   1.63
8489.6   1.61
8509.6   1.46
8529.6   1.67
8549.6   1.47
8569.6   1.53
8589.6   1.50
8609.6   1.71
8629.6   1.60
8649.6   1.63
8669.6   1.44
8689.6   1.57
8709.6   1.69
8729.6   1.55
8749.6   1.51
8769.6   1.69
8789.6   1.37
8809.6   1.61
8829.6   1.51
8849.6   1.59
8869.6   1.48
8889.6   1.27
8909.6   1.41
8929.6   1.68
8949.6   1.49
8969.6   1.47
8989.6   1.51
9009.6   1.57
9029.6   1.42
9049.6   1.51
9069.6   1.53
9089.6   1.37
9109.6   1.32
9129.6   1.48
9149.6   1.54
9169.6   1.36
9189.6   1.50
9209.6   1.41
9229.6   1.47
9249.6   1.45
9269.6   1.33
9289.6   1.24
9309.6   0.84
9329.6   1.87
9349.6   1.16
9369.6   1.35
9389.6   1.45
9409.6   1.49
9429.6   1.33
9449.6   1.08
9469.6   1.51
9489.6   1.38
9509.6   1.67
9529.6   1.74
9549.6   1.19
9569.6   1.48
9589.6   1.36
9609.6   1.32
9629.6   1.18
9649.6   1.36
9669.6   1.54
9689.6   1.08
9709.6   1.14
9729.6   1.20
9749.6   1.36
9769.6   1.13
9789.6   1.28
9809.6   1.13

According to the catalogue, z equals 0.189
